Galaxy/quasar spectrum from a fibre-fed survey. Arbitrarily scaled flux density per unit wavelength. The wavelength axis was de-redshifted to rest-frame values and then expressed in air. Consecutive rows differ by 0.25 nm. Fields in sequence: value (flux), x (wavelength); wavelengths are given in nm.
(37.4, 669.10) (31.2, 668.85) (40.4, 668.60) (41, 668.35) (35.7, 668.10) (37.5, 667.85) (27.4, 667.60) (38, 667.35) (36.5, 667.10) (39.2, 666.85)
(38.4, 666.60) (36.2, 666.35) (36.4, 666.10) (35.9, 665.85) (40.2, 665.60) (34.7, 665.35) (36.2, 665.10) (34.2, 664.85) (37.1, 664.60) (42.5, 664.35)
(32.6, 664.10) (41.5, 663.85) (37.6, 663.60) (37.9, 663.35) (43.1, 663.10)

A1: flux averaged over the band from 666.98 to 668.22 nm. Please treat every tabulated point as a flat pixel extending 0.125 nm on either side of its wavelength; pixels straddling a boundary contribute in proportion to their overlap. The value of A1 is 35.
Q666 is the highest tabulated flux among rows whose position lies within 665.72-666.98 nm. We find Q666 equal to 39.2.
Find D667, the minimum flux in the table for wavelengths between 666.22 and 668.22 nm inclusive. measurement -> 27.4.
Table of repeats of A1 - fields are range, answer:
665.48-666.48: 37.2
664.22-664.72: 39.8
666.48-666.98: 38.8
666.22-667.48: 37.6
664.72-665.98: 36.2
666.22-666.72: 37.3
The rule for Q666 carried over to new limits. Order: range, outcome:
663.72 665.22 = 42.5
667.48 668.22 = 37.5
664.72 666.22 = 40.2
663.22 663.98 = 41.5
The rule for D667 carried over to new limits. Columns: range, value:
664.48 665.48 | 34.2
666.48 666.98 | 38.4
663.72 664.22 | 32.6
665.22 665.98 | 34.7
